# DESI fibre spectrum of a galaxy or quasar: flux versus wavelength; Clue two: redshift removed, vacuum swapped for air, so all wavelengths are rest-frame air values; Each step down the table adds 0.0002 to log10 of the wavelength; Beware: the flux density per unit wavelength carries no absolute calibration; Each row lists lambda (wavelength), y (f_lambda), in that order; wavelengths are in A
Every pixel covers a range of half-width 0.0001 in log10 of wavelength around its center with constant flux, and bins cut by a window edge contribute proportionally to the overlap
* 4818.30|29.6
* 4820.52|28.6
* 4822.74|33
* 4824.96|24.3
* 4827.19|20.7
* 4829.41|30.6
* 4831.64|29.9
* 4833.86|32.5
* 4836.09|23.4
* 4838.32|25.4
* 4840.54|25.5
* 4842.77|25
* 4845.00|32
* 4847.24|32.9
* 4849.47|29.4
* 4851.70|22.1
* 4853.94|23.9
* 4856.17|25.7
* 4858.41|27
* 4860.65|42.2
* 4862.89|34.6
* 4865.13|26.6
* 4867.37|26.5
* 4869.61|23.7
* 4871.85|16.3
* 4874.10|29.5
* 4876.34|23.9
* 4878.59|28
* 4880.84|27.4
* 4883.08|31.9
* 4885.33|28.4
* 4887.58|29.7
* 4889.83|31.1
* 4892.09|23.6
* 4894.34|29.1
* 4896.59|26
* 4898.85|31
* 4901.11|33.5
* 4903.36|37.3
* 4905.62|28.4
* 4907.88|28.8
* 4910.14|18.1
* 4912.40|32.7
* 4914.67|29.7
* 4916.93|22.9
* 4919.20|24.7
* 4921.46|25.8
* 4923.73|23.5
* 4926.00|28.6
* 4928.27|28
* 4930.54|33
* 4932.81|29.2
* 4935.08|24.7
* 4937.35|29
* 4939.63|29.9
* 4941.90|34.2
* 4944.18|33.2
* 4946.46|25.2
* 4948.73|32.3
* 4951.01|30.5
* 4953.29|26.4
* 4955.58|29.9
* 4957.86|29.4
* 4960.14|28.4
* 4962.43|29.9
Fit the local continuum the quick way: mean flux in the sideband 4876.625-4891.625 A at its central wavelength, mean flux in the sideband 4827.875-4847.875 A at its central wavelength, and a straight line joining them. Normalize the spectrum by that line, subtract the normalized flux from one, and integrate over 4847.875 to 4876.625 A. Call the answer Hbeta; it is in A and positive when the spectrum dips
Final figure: 1.37 A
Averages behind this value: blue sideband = 28.3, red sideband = 28.8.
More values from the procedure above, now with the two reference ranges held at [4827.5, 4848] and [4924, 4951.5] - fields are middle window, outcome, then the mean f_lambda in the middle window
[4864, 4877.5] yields 1.99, 24.4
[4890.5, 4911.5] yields 0.40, 28.5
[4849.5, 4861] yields 0.44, 27.4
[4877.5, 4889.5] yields -0.16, 29.2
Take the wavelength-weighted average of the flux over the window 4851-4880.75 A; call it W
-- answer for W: 27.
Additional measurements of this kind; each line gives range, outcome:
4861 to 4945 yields 28.3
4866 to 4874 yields 23.2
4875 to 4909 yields 29.2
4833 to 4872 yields 27.7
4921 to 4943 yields 28.7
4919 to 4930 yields 26.6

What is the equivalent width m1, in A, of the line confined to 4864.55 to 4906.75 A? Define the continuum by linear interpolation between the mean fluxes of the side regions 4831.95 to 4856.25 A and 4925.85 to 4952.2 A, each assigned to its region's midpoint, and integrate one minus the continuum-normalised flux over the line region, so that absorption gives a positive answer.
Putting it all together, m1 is 0.6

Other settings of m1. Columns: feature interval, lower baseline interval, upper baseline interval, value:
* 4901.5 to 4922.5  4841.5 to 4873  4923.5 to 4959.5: 0.7 A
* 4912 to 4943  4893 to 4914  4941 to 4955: 1.7 A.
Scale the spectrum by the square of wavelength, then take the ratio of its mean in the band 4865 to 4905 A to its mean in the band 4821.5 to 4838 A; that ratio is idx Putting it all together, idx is 1.0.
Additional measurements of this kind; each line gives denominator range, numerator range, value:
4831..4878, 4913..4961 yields 1.07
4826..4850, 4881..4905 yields 1.10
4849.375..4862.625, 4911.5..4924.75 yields 0.94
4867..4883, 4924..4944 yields 1.19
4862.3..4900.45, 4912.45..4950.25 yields 1.06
